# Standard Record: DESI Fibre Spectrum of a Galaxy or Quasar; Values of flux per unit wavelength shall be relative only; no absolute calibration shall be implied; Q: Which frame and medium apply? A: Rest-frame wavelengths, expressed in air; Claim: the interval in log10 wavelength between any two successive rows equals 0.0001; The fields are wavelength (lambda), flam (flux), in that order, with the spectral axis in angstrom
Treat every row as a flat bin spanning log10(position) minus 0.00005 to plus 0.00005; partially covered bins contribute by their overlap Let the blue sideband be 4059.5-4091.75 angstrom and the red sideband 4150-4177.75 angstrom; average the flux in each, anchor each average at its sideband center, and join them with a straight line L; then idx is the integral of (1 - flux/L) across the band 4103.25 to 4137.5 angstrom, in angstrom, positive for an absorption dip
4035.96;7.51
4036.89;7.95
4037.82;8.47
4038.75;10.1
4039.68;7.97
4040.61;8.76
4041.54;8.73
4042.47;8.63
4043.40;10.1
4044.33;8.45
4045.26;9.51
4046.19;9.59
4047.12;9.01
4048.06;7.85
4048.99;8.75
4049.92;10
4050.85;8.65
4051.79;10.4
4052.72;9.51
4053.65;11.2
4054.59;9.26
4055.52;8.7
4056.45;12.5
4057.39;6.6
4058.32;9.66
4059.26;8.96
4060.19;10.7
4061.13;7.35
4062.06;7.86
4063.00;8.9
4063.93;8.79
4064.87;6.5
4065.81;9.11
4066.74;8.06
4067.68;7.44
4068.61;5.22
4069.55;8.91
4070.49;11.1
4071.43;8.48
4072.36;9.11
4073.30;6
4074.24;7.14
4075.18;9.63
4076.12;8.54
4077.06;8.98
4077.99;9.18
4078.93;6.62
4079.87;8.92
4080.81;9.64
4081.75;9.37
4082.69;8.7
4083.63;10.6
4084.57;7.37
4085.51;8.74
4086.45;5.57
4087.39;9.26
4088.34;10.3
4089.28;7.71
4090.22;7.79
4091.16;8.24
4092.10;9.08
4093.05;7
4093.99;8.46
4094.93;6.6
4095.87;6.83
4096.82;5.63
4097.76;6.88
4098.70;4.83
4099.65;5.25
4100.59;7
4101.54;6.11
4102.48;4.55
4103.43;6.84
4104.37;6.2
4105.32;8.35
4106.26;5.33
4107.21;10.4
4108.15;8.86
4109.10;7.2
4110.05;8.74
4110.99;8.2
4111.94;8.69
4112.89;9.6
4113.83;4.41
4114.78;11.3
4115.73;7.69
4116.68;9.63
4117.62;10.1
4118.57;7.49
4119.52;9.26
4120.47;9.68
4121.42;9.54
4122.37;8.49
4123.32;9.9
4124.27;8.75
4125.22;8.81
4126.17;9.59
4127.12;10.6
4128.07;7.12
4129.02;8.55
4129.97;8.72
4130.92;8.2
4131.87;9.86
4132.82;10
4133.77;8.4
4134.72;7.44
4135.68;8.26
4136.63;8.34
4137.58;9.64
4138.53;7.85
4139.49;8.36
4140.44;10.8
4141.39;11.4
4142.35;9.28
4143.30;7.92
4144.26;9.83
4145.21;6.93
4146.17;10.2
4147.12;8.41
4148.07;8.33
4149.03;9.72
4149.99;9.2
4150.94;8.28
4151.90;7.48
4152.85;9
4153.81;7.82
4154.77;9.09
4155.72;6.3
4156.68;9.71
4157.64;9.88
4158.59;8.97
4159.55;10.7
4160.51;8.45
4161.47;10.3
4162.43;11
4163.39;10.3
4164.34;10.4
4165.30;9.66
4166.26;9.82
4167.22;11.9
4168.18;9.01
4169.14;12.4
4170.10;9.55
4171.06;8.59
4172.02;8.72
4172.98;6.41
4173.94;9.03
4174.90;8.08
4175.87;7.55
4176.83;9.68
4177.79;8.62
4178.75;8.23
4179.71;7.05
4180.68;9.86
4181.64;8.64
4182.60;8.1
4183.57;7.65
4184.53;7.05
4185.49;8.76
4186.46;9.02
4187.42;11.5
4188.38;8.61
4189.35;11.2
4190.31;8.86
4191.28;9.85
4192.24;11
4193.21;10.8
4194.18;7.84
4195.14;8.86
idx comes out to 0.9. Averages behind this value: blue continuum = 8.41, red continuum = 9.21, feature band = 8.6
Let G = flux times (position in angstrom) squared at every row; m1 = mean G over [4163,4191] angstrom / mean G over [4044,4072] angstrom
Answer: 1.08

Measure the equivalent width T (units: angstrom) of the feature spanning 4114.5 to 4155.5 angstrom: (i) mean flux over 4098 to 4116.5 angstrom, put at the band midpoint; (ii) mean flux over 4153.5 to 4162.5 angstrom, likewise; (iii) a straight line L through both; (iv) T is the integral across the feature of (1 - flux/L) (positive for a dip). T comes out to -3.0 angstrom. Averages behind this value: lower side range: 7.37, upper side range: 9.16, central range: 8.93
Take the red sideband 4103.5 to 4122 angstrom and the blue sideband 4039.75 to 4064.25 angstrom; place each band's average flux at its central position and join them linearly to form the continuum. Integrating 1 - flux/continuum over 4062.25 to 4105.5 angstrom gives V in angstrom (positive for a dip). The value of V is 4.8 angstrom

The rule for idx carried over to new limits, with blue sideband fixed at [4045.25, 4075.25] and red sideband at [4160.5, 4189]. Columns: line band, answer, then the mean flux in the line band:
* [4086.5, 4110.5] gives 4.3 angstrom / 7.3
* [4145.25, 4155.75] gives 0.6 angstrom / 8.56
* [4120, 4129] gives -0.1 angstrom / 9.13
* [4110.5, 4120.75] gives 0.3 angstrom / 8.72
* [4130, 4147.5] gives 0.2 angstrom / 8.95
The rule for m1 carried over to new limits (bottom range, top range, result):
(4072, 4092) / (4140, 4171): 1.16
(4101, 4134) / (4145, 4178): 1.11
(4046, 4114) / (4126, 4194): 1.15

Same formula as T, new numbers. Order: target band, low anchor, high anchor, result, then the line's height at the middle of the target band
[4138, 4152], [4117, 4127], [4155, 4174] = 0.6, 9.41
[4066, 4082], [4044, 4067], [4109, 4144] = 1.1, 9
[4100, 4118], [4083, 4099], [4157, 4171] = 1.1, 8.33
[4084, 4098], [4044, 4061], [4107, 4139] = 2.0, 9.06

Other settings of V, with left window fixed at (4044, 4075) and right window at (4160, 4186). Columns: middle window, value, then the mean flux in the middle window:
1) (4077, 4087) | 0.4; 8.51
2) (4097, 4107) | 3.0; 6.23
